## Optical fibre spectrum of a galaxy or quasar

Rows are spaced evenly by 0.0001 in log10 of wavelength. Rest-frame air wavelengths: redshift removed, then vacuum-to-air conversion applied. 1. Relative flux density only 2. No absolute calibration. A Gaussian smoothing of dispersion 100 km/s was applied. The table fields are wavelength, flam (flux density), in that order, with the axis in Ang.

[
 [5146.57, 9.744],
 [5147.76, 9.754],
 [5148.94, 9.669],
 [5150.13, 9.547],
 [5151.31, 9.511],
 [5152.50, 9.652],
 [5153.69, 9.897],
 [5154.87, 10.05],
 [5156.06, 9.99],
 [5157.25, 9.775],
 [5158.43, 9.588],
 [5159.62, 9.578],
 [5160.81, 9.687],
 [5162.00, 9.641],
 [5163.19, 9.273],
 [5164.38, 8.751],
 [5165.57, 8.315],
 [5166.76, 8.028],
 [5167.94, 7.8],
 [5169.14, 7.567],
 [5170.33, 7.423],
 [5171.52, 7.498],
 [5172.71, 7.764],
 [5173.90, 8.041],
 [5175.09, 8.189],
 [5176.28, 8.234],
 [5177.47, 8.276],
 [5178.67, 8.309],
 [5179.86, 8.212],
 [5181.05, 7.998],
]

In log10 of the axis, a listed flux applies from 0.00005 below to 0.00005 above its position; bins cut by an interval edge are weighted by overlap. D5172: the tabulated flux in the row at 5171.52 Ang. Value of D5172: 7.498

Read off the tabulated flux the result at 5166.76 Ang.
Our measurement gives 8.028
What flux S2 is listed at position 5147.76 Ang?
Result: 9.754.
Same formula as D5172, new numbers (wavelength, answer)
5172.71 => 7.764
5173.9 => 8.041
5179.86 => 8.212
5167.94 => 7.8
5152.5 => 9.652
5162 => 9.641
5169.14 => 7.567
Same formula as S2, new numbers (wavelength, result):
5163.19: 9.273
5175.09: 8.189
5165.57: 8.315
